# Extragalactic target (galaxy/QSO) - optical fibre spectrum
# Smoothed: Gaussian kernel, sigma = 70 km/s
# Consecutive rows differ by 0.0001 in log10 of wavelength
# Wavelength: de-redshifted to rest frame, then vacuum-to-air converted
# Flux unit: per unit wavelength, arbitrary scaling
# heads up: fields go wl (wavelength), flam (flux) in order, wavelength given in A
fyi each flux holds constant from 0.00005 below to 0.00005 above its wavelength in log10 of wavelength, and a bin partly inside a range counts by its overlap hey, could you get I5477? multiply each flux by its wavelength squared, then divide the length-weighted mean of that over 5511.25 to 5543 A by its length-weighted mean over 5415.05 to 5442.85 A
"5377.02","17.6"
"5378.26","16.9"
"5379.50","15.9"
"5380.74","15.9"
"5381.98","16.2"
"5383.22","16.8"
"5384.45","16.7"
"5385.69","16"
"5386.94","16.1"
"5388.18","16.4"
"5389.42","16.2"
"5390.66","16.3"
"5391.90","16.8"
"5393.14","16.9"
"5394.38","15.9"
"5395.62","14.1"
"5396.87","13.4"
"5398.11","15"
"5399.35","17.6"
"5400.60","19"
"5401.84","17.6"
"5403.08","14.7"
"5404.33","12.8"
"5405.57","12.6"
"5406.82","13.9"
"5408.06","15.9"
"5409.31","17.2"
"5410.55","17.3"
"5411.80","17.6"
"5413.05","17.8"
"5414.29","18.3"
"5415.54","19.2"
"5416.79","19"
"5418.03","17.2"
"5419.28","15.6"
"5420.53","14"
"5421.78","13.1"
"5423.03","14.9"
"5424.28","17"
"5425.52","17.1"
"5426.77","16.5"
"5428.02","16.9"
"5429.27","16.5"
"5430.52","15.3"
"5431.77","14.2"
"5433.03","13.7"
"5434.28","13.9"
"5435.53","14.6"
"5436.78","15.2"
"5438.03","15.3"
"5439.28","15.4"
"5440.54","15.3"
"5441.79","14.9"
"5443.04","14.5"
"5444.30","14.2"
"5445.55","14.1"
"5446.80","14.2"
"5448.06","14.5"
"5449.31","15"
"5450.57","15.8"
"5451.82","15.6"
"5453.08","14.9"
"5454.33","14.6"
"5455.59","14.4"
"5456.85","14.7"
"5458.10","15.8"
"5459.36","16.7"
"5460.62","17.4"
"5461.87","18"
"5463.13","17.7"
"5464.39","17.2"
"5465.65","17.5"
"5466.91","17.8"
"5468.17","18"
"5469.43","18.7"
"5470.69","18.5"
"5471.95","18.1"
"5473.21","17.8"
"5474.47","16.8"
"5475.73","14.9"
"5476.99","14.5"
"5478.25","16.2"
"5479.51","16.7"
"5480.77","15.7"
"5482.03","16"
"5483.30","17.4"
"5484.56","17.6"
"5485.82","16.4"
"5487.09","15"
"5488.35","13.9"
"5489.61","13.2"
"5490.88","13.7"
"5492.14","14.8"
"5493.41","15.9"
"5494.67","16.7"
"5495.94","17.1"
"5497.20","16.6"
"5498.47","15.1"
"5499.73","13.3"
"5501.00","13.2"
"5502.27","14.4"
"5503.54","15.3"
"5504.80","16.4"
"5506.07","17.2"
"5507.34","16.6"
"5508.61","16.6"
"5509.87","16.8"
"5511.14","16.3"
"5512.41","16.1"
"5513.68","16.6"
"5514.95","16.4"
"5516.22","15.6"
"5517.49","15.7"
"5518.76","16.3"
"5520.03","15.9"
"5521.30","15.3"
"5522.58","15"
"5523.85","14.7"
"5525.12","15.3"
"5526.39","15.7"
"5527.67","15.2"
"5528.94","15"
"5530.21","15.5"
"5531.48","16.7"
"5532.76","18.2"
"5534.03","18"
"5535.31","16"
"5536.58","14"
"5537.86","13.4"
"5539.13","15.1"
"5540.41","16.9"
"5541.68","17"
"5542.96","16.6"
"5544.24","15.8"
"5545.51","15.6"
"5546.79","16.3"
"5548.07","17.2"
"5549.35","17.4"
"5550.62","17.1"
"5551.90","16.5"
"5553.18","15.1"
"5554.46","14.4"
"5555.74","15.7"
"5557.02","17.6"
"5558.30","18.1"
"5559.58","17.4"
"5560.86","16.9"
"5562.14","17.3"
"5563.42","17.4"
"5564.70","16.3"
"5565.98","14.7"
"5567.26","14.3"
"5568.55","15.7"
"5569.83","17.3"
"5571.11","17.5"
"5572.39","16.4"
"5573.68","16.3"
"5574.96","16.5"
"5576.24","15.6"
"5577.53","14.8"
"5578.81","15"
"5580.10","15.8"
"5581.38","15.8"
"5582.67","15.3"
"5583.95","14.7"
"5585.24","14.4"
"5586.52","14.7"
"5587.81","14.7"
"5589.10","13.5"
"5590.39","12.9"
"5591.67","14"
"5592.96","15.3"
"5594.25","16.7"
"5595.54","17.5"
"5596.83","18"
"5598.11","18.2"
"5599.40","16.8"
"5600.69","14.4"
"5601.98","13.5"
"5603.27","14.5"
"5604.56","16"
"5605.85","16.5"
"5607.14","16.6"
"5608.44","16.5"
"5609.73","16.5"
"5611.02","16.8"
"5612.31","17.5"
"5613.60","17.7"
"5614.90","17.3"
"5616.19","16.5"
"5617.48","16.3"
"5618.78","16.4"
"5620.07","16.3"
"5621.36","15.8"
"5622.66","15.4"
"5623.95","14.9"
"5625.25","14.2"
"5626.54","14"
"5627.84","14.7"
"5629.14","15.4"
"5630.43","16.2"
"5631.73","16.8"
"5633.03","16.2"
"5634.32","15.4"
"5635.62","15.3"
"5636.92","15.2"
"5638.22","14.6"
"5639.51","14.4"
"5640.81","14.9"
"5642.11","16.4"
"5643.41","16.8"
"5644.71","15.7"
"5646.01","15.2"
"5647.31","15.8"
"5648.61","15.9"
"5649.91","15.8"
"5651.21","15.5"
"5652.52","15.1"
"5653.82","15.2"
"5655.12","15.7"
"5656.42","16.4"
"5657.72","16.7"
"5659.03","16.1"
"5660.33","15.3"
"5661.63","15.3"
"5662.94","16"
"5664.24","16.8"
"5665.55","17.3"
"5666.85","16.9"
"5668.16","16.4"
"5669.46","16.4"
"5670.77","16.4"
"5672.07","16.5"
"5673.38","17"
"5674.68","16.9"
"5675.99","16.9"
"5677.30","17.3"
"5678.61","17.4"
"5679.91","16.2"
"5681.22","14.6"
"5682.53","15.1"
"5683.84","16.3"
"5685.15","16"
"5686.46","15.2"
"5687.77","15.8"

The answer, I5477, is 1.1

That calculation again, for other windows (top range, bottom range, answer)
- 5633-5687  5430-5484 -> 1.08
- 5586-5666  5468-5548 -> 1.03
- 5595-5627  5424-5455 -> 1.14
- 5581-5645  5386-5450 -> 1.07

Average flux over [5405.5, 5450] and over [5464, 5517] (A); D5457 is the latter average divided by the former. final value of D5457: 1.0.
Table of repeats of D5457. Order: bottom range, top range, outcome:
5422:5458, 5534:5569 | 1.07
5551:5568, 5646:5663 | 0.97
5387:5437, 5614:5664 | 0.98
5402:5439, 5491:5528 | 0.99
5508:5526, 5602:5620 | 1.03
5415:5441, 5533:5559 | 1.03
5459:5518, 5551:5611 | 0.98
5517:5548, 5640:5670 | 1.01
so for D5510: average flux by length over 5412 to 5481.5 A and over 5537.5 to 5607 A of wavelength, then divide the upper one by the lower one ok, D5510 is 1.0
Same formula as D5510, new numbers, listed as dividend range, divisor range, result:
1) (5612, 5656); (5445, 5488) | 0.96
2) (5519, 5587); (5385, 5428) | 0.99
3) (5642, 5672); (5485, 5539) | 1.03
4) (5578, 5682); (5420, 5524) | 1.01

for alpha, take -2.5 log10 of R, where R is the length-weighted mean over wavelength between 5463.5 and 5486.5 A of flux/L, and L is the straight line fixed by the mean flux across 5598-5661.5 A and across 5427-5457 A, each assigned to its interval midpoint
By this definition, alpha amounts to -0.13 mag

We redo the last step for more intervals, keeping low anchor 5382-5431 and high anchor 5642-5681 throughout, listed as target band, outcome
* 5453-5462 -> 0.030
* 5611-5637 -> 0.021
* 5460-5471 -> -0.105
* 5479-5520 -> 0.029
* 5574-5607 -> 0.053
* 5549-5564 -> -0.034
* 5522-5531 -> 0.067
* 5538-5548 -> 0.007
